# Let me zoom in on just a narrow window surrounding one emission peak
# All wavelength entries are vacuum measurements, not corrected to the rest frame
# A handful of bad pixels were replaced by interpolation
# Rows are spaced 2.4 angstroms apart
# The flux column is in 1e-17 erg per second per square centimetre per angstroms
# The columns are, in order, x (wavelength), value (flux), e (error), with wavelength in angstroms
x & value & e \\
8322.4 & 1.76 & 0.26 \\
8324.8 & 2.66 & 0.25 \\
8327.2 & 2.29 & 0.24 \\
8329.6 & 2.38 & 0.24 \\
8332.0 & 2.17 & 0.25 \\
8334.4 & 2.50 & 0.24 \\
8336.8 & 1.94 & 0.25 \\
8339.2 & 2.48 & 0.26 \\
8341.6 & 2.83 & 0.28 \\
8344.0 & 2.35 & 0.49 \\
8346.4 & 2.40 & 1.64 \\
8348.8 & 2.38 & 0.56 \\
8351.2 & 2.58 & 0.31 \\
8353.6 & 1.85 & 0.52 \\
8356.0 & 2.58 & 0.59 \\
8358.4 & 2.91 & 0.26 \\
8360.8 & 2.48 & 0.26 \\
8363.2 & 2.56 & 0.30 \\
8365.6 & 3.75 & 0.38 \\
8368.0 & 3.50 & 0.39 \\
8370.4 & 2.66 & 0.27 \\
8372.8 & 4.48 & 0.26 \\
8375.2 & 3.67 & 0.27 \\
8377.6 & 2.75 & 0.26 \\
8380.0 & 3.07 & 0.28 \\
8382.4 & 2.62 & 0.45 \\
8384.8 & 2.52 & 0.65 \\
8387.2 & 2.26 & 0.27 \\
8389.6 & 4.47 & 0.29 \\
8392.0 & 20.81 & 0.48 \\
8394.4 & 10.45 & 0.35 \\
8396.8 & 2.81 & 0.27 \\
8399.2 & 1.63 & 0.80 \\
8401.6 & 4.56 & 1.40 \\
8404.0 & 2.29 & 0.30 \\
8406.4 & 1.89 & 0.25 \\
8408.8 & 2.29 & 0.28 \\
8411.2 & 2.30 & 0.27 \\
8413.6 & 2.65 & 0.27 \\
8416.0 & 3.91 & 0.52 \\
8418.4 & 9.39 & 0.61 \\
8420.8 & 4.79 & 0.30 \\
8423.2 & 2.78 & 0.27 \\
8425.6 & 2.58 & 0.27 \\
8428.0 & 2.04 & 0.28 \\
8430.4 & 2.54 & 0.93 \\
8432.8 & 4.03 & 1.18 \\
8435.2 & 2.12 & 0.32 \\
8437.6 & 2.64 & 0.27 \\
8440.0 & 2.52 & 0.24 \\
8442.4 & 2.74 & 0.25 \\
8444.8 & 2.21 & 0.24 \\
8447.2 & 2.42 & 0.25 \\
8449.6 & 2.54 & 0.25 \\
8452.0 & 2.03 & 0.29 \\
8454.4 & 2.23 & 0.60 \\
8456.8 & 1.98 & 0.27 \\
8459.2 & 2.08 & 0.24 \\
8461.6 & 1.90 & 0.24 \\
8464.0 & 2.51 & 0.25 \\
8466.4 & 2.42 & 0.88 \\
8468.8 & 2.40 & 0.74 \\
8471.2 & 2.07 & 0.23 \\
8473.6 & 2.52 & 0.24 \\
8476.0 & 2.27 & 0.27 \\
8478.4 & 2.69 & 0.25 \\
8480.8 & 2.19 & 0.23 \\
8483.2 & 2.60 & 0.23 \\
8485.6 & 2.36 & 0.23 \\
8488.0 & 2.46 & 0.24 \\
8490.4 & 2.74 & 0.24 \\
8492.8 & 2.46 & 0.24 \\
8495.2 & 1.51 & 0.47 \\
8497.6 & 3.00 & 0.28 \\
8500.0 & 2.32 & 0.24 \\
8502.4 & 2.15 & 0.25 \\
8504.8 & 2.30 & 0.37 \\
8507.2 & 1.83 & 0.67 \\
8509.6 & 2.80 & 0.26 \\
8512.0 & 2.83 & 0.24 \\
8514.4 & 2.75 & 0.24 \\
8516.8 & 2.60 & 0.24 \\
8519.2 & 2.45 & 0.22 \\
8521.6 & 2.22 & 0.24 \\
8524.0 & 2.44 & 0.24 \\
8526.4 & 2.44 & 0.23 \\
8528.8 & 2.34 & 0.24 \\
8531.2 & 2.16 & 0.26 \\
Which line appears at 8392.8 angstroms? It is H-alpha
